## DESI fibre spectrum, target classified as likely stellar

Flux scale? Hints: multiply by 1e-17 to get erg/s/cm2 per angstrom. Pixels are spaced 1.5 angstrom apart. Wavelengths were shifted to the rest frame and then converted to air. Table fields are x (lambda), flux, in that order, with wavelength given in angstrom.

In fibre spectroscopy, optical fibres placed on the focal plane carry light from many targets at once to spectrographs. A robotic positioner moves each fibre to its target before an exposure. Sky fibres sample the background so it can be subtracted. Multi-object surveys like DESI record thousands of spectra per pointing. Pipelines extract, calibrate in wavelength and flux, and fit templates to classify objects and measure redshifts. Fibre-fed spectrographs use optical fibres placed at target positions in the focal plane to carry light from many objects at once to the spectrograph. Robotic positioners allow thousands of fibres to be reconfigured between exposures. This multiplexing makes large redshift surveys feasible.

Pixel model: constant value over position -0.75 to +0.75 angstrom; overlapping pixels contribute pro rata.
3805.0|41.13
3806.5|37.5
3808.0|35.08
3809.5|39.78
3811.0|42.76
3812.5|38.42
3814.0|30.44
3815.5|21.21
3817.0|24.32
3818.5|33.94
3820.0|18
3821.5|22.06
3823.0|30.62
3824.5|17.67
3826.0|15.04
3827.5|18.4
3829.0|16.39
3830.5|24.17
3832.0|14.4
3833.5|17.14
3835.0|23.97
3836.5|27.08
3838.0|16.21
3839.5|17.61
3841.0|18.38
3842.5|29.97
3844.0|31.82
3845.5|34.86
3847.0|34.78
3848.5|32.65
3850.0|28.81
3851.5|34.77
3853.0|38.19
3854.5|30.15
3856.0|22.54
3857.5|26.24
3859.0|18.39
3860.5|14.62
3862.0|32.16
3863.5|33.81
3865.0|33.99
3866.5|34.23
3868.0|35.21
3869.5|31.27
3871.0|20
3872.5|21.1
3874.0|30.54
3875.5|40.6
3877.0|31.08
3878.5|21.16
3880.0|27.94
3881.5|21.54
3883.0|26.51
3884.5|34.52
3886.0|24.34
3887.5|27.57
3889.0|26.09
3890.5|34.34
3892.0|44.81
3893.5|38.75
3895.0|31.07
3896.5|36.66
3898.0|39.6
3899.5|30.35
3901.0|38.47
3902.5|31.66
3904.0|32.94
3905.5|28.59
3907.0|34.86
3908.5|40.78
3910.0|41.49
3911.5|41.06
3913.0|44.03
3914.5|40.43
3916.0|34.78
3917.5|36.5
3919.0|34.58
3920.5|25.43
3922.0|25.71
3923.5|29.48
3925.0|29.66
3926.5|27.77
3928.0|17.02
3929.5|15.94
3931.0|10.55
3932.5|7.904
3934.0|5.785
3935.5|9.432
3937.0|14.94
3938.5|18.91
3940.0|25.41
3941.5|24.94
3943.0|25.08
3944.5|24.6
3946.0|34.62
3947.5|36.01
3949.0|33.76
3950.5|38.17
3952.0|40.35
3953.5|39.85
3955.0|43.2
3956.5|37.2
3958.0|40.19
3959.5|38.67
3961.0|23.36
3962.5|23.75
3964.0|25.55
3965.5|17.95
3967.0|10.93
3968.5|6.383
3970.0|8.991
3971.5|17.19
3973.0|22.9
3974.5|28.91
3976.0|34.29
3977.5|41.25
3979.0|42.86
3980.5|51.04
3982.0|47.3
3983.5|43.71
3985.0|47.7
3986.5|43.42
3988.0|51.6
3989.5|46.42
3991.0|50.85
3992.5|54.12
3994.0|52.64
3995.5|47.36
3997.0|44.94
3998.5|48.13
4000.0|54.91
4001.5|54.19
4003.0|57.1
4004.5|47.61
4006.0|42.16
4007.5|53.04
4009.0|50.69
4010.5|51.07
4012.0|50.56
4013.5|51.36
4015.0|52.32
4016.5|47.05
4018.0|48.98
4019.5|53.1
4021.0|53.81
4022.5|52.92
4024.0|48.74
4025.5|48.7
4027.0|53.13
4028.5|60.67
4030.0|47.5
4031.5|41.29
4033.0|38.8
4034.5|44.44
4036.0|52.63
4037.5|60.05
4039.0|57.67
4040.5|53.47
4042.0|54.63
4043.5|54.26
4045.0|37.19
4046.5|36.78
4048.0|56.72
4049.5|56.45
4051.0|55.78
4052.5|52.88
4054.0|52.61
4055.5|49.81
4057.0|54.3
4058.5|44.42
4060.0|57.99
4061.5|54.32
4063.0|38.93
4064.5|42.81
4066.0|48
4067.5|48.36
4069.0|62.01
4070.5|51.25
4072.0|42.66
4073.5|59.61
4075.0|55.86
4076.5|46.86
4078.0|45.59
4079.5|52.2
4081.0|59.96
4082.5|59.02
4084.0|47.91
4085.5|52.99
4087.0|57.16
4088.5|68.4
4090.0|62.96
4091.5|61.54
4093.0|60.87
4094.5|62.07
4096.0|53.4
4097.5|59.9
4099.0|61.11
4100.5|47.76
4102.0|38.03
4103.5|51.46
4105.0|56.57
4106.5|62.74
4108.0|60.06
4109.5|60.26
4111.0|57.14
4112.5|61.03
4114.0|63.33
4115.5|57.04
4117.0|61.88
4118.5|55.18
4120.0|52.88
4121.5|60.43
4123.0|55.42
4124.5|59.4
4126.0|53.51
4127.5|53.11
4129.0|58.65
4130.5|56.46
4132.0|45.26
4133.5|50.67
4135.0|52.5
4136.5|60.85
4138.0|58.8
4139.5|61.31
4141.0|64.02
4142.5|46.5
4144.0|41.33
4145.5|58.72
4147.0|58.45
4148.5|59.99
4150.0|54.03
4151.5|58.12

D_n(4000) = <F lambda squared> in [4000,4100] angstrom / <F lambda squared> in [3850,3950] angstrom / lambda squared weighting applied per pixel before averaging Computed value 1.9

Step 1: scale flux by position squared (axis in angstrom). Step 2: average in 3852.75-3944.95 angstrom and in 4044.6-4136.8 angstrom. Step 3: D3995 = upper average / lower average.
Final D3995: 2.1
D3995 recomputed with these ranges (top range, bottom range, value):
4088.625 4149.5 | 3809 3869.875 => 2.42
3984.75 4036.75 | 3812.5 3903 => 1.93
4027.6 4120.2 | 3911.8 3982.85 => 2.03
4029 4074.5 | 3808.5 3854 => 2.12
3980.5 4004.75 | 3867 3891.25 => 1.85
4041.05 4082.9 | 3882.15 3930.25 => 1.69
